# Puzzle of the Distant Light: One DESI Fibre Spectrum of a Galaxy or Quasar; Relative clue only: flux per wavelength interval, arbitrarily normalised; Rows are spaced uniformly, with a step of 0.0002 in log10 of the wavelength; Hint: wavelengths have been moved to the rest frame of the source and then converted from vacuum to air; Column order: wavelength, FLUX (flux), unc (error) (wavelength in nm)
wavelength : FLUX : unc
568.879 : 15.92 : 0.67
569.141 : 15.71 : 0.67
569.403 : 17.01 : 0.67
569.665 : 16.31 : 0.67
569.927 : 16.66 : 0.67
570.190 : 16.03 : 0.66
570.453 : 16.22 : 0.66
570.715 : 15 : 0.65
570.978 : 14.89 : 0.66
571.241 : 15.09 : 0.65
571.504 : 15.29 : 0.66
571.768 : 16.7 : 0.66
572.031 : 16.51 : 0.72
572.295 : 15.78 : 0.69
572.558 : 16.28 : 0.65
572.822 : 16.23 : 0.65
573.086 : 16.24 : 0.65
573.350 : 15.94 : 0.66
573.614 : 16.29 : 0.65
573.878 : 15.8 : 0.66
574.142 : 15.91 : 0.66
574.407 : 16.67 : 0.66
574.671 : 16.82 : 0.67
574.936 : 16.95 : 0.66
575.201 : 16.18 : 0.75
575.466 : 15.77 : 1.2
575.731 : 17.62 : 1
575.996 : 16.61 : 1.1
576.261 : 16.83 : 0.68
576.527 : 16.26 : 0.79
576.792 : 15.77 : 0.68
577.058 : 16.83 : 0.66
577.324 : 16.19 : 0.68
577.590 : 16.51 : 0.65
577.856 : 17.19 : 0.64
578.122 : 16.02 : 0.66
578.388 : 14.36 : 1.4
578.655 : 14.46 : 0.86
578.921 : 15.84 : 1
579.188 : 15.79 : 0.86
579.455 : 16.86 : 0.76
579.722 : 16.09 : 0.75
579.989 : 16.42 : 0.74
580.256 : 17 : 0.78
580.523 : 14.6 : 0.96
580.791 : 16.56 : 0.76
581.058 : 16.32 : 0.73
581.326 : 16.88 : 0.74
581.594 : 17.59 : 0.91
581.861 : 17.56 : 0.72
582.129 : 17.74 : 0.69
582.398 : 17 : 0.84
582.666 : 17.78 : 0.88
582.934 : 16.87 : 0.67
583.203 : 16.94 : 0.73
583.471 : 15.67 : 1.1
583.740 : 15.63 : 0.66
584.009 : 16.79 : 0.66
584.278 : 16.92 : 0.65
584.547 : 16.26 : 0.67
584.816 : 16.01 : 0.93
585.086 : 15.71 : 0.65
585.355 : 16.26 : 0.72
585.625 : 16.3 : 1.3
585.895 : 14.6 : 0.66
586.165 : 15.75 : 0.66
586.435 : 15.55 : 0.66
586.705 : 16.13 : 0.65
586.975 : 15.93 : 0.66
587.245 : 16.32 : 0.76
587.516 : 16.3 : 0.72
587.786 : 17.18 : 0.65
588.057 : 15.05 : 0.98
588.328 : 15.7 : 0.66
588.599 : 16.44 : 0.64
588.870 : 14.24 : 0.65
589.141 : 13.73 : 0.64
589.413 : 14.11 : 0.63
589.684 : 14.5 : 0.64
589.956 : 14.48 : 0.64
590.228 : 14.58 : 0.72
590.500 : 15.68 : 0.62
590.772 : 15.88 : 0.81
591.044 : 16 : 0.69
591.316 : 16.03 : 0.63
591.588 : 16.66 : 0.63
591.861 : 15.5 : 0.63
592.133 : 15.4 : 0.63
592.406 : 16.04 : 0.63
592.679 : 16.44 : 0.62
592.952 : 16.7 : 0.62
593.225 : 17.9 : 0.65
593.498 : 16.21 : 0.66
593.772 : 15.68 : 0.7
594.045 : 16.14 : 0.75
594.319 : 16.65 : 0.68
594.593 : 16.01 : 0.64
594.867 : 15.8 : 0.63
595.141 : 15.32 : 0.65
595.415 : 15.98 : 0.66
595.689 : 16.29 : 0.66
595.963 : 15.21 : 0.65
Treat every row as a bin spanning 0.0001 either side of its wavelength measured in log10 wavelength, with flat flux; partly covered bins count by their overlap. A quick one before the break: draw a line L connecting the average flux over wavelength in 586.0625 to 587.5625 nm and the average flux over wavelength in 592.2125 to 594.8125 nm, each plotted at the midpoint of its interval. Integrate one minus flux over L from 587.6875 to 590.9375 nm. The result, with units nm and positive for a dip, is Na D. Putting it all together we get 0.20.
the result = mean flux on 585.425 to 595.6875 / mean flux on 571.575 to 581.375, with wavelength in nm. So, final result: 0.97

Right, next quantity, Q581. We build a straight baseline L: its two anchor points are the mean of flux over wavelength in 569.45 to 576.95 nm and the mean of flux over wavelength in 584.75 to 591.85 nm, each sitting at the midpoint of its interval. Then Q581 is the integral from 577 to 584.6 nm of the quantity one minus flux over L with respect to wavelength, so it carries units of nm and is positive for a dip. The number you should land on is -0.27 nm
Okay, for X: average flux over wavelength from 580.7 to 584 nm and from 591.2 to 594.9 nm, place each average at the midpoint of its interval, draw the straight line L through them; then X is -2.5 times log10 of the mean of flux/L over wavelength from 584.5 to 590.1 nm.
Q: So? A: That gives 0.07 mag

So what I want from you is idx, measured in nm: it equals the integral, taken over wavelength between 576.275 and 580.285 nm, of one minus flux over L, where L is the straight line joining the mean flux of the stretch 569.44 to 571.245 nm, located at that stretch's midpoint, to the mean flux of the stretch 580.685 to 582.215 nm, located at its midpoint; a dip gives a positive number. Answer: 0.15 nm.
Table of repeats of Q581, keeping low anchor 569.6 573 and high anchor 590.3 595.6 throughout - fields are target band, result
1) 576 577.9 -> -0.06 nm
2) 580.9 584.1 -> -0.18 nm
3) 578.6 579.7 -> 0.01 nm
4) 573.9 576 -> -0.08 nm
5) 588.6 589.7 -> 0.11 nm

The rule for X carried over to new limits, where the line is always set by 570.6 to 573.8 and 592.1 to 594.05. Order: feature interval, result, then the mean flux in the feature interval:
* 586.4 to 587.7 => 0.01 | 16.1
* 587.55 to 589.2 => 0.05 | 15.5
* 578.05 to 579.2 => 0.06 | 15.2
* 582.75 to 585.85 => -0.01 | 16.3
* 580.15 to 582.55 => -0.05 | 16.8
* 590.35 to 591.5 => 0.03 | 15.9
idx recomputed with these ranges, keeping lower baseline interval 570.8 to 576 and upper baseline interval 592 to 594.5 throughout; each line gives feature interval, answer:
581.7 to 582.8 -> -0.09 nm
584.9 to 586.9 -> 0.06 nm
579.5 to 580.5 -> -0.01 nm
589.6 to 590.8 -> 0.10 nm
